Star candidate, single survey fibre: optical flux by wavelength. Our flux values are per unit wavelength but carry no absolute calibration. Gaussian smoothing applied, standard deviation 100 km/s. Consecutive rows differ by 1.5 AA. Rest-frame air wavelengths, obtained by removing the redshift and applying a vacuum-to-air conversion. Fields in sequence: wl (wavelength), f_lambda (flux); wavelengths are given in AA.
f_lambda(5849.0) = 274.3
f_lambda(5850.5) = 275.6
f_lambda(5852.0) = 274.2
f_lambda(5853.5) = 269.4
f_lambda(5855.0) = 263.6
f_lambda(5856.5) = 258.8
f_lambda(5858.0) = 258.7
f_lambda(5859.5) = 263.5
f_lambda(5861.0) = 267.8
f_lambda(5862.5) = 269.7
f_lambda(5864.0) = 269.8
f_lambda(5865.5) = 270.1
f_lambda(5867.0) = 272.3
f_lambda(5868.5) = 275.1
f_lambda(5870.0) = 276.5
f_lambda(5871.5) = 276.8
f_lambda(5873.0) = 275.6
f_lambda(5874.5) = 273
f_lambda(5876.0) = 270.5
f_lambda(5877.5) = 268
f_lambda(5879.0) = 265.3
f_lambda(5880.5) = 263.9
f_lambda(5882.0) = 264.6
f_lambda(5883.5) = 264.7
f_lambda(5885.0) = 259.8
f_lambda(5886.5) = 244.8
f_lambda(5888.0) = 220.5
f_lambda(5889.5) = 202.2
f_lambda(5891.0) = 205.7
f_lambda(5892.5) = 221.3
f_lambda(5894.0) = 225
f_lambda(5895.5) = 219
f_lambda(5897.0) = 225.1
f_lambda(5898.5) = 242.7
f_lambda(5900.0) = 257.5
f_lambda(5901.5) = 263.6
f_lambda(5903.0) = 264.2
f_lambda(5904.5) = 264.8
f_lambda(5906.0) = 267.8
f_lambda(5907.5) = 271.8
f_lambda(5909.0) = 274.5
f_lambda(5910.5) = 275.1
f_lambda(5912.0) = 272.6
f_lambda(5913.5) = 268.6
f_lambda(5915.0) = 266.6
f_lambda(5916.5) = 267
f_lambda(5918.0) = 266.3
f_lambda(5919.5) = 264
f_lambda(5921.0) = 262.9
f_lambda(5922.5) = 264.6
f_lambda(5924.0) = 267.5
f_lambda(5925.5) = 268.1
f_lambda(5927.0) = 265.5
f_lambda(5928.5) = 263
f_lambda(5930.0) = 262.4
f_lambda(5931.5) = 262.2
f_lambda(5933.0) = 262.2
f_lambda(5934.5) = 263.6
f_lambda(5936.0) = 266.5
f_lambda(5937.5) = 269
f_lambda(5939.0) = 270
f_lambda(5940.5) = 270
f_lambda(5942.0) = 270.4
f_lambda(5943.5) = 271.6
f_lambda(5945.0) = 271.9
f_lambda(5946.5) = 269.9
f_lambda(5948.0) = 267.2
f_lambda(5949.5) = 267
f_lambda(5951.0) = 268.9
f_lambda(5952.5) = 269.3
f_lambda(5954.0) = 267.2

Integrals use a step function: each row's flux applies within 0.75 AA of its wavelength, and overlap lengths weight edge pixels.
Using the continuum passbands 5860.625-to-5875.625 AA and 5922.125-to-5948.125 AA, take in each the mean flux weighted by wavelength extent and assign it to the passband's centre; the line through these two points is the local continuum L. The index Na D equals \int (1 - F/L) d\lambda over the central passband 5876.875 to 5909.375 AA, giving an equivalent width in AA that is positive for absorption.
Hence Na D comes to 2.8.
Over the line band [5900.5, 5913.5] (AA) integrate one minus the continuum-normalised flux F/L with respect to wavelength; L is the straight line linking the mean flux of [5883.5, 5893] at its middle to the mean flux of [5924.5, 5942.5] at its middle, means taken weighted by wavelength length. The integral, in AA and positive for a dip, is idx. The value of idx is -1.3 AA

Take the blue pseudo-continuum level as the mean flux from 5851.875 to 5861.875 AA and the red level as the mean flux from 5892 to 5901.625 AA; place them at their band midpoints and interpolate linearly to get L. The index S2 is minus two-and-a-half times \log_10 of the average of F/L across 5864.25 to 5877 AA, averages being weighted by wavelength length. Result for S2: -0.08 mag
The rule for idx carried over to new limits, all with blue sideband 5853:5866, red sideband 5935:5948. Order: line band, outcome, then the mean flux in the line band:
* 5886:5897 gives 2.0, 220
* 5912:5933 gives 0.3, 265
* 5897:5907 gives 0.4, 258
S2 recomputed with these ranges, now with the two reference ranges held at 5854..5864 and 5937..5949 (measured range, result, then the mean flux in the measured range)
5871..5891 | 0.04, 255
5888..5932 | 0.05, 255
